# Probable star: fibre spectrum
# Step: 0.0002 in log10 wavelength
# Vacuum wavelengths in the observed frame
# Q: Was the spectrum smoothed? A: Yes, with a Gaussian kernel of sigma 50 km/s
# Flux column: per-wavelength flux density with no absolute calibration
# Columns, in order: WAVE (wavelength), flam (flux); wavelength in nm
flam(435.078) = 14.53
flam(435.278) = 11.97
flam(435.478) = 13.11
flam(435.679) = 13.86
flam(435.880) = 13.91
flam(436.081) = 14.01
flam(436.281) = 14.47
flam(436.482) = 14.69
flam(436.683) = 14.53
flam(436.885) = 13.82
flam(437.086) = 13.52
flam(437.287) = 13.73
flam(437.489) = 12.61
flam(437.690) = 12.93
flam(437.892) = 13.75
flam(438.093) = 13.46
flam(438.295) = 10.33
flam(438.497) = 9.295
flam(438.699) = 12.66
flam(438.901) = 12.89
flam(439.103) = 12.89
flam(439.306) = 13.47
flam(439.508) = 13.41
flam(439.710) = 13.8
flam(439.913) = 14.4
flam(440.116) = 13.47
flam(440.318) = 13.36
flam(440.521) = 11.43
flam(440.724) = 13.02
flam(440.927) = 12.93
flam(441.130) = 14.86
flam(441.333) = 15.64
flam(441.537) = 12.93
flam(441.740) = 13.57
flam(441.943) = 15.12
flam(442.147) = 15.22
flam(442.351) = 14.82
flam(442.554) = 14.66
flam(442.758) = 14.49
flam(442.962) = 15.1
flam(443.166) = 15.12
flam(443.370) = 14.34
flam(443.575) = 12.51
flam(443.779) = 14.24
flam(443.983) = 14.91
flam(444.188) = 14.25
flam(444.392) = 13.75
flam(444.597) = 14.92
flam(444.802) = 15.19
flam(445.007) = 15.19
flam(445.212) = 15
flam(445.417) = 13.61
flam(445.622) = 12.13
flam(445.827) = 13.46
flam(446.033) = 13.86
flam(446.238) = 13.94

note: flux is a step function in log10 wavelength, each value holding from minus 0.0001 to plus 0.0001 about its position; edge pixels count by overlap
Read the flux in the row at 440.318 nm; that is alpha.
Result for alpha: 13.36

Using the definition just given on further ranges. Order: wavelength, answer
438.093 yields 13.46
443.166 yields 15.12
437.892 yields 13.75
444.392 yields 13.75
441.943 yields 15.12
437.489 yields 12.61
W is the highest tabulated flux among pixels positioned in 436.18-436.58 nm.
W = 14.69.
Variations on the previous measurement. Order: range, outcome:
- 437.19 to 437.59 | 13.73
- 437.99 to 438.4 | 13.46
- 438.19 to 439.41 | 13.47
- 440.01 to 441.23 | 14.86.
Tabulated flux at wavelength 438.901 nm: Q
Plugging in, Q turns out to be 12.89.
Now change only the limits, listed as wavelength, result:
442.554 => 14.66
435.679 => 13.86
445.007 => 15.19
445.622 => 12.13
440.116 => 13.47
